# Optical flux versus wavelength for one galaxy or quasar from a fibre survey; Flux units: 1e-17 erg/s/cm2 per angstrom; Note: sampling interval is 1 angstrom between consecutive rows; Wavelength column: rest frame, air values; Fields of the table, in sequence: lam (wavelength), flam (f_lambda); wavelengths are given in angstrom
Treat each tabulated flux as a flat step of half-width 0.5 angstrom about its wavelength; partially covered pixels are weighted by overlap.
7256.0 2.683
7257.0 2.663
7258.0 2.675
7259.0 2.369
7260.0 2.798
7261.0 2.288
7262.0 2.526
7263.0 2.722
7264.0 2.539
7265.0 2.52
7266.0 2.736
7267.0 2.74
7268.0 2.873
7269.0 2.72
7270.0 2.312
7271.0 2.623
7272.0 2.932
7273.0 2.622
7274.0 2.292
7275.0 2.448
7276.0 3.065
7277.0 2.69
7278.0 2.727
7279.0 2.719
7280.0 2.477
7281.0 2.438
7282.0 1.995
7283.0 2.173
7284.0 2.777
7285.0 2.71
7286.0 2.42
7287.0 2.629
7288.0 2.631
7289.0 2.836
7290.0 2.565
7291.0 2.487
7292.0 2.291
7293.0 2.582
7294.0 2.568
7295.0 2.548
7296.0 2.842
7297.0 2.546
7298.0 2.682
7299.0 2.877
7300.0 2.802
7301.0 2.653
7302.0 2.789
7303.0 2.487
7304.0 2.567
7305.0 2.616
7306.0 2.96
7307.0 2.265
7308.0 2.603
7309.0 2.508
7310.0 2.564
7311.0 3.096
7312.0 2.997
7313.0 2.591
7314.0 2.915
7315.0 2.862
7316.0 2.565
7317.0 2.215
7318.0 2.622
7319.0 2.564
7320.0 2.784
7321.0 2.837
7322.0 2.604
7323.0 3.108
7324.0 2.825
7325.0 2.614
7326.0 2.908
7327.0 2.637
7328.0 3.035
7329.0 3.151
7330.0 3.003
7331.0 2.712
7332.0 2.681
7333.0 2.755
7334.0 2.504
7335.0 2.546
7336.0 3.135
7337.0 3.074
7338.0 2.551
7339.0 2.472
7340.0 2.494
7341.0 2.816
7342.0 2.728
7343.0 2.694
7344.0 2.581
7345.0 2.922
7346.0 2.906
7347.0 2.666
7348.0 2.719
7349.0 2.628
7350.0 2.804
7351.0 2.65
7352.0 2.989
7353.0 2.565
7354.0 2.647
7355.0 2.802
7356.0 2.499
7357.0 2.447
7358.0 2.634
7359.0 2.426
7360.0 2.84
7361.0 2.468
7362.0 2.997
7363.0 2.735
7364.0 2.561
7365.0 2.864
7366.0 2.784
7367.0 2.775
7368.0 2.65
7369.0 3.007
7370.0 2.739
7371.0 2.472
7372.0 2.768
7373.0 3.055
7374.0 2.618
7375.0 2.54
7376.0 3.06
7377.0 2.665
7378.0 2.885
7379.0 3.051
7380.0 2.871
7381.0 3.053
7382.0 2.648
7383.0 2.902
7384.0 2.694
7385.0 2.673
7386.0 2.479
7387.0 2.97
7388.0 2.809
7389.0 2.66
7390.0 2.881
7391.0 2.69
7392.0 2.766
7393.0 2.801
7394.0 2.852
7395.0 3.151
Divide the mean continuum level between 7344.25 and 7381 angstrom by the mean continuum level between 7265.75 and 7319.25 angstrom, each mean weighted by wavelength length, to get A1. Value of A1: 1.05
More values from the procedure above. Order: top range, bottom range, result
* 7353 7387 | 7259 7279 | 1.04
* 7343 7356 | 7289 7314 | 1.03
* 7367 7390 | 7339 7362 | 1.04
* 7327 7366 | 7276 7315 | 1.04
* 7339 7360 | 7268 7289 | 1.04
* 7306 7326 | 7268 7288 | 1.05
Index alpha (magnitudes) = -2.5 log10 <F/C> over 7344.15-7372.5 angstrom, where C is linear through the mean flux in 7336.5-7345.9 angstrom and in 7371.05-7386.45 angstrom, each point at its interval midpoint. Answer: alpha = 0.01 mag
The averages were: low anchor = 2.71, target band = 2.71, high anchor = 2.79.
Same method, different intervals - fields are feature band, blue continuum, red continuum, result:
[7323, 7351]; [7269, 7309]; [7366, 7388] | -0.03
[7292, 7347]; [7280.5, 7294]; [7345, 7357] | -0.04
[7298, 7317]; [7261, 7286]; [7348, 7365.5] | -0.03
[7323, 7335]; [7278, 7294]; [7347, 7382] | -0.06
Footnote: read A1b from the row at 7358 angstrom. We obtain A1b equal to 2.634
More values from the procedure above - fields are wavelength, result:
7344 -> 2.581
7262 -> 2.526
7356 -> 2.499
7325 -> 2.614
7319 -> 2.564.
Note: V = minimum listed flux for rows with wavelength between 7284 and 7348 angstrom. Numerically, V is 2.215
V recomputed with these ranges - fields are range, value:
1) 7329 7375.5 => 2.426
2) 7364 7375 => 2.472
